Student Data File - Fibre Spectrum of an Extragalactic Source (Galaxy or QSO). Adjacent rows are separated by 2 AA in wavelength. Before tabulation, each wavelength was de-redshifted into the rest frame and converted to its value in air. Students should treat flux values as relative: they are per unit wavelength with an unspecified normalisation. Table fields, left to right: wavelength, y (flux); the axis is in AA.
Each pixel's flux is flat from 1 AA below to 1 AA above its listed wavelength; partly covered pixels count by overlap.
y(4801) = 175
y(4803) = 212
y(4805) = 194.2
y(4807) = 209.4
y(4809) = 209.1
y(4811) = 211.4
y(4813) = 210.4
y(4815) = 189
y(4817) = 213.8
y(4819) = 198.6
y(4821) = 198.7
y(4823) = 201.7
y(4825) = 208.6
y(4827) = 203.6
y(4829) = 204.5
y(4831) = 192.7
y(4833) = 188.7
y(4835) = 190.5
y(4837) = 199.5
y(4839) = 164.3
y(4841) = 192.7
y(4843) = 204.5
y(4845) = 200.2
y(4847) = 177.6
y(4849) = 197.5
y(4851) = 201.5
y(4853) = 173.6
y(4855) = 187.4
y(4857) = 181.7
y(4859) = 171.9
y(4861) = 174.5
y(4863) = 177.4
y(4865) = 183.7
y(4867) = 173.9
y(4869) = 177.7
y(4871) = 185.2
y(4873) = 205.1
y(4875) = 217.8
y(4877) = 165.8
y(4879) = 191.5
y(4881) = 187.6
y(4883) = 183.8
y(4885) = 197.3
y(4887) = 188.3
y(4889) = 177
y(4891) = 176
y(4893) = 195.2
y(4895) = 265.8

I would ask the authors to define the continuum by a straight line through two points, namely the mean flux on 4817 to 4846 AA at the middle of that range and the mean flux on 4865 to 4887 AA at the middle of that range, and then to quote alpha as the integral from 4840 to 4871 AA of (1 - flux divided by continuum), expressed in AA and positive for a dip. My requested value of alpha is 1.2 AA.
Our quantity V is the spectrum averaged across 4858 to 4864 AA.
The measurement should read 175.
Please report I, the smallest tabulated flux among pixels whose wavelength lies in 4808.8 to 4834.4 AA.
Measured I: 188.7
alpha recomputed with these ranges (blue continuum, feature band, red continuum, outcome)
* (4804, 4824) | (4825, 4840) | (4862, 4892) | 0.4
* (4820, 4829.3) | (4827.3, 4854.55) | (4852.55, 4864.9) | 0.0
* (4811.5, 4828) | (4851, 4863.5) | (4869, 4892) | 0.9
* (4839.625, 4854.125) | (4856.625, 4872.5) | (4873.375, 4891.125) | 0.9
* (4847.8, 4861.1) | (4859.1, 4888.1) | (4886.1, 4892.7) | -0.5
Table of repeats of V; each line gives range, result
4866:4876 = 192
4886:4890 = 183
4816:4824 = 203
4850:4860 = 183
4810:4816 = 204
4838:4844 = 187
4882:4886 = 191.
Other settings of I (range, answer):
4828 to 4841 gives 164.3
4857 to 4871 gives 171.9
